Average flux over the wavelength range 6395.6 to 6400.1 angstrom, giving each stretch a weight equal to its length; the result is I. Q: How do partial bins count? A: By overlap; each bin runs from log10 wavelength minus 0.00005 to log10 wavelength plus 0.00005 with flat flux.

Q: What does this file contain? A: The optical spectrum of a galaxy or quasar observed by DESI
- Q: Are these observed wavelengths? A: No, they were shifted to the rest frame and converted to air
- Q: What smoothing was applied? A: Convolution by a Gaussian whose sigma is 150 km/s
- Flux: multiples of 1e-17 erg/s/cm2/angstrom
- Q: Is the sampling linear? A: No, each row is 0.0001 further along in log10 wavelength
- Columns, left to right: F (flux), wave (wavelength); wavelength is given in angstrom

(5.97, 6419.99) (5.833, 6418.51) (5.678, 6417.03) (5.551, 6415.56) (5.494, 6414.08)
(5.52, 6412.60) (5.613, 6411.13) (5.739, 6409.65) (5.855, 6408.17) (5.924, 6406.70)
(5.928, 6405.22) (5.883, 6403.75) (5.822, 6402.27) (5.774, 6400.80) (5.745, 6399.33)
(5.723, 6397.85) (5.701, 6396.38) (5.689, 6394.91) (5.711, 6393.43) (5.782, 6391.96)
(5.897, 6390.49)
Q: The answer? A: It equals 5.73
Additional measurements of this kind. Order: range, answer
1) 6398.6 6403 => 5.79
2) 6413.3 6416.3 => 5.53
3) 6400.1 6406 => 5.85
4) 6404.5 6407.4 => 5.92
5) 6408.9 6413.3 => 5.62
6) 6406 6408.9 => 5.9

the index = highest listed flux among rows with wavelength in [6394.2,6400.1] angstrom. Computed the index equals 5.745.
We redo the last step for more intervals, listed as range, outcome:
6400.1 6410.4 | 5.928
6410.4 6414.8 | 5.613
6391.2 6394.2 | 5.782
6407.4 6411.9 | 5.855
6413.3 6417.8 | 5.678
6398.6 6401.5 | 5.774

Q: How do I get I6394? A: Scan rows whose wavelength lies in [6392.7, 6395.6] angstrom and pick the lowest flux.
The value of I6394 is 5.689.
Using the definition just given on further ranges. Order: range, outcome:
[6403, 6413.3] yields 5.52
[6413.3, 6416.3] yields 5.494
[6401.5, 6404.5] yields 5.822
